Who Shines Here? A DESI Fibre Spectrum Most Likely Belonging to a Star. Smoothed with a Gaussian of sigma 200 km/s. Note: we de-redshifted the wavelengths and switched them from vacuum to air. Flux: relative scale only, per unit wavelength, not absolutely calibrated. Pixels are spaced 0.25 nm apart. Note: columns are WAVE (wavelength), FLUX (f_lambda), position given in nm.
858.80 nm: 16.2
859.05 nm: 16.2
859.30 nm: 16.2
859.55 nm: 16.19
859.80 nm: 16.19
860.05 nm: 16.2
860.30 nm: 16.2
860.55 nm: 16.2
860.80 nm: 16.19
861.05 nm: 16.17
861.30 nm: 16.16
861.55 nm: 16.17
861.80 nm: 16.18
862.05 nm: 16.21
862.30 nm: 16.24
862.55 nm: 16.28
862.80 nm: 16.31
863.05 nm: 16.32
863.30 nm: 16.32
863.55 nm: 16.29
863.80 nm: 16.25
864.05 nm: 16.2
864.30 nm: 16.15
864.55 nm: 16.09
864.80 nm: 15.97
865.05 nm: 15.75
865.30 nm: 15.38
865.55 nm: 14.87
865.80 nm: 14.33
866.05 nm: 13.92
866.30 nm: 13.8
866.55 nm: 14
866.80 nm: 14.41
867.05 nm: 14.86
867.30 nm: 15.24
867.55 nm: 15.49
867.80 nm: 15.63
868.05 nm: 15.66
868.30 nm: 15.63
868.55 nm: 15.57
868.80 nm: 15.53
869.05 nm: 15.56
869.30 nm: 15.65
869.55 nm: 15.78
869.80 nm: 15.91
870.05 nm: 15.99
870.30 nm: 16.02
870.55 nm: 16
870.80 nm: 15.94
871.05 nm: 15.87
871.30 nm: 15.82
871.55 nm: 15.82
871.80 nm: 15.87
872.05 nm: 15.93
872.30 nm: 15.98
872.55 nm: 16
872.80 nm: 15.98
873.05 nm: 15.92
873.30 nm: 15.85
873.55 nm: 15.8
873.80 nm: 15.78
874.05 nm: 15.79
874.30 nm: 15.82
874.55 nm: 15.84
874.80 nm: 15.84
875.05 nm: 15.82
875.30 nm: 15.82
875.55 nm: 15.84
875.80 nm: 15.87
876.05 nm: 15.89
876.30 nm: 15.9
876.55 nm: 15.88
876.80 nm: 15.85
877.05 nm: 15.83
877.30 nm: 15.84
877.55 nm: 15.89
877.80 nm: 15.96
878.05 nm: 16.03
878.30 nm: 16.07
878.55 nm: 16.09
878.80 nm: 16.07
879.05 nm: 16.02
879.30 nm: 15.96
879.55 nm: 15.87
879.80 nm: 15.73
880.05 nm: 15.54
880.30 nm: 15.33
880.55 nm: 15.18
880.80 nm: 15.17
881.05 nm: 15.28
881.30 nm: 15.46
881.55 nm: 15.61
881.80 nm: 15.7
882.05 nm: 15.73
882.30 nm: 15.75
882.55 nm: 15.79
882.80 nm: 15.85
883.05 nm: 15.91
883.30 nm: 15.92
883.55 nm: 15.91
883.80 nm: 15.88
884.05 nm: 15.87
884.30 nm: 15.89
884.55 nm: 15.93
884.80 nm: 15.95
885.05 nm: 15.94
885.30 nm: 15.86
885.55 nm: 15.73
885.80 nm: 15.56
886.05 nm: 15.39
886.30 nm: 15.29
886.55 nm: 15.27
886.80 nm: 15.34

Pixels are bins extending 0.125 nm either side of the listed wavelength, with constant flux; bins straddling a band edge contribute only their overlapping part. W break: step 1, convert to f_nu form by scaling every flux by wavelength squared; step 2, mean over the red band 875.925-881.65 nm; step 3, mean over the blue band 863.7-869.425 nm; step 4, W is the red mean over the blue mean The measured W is 1.1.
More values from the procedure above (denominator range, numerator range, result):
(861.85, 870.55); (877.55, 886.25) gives 1.05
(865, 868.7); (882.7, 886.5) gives 1.10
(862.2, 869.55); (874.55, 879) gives 1.05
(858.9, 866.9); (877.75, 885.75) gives 1.04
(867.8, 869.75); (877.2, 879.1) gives 1.05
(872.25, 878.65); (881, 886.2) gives 1.01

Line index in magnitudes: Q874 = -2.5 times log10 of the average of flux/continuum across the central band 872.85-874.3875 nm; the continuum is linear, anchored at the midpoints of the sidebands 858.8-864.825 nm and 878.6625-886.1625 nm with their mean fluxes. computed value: 0.01 mag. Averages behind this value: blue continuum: 16.2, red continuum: 15.7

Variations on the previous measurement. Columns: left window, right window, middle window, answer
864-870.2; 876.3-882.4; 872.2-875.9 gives -0.02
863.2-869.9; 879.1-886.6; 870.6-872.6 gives -0.03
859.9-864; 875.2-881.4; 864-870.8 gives 0.05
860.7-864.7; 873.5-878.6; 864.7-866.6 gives 0.10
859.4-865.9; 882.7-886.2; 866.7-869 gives 0.04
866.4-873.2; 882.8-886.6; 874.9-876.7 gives -0.01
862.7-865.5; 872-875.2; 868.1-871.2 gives 0.01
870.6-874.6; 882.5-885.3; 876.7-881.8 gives 0.01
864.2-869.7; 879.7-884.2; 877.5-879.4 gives -0.03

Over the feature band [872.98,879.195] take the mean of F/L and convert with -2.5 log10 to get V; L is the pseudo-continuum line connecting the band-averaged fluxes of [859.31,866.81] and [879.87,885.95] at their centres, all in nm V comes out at -0.01 mag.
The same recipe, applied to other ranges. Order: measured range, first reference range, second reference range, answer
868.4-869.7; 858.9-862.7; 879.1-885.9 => 0.03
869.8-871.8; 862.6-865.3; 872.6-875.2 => 0.00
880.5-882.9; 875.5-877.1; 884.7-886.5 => 0.01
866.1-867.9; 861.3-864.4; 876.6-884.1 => 0.10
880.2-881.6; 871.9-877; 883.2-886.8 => 0.03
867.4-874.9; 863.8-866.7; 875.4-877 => -0.02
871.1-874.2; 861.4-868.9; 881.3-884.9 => -0.01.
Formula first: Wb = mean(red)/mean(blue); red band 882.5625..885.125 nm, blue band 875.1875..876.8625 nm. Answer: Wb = 1.0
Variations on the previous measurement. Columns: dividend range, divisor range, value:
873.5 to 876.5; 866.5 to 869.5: 1.03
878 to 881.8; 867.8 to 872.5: 0.99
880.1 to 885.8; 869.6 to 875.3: 0.99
